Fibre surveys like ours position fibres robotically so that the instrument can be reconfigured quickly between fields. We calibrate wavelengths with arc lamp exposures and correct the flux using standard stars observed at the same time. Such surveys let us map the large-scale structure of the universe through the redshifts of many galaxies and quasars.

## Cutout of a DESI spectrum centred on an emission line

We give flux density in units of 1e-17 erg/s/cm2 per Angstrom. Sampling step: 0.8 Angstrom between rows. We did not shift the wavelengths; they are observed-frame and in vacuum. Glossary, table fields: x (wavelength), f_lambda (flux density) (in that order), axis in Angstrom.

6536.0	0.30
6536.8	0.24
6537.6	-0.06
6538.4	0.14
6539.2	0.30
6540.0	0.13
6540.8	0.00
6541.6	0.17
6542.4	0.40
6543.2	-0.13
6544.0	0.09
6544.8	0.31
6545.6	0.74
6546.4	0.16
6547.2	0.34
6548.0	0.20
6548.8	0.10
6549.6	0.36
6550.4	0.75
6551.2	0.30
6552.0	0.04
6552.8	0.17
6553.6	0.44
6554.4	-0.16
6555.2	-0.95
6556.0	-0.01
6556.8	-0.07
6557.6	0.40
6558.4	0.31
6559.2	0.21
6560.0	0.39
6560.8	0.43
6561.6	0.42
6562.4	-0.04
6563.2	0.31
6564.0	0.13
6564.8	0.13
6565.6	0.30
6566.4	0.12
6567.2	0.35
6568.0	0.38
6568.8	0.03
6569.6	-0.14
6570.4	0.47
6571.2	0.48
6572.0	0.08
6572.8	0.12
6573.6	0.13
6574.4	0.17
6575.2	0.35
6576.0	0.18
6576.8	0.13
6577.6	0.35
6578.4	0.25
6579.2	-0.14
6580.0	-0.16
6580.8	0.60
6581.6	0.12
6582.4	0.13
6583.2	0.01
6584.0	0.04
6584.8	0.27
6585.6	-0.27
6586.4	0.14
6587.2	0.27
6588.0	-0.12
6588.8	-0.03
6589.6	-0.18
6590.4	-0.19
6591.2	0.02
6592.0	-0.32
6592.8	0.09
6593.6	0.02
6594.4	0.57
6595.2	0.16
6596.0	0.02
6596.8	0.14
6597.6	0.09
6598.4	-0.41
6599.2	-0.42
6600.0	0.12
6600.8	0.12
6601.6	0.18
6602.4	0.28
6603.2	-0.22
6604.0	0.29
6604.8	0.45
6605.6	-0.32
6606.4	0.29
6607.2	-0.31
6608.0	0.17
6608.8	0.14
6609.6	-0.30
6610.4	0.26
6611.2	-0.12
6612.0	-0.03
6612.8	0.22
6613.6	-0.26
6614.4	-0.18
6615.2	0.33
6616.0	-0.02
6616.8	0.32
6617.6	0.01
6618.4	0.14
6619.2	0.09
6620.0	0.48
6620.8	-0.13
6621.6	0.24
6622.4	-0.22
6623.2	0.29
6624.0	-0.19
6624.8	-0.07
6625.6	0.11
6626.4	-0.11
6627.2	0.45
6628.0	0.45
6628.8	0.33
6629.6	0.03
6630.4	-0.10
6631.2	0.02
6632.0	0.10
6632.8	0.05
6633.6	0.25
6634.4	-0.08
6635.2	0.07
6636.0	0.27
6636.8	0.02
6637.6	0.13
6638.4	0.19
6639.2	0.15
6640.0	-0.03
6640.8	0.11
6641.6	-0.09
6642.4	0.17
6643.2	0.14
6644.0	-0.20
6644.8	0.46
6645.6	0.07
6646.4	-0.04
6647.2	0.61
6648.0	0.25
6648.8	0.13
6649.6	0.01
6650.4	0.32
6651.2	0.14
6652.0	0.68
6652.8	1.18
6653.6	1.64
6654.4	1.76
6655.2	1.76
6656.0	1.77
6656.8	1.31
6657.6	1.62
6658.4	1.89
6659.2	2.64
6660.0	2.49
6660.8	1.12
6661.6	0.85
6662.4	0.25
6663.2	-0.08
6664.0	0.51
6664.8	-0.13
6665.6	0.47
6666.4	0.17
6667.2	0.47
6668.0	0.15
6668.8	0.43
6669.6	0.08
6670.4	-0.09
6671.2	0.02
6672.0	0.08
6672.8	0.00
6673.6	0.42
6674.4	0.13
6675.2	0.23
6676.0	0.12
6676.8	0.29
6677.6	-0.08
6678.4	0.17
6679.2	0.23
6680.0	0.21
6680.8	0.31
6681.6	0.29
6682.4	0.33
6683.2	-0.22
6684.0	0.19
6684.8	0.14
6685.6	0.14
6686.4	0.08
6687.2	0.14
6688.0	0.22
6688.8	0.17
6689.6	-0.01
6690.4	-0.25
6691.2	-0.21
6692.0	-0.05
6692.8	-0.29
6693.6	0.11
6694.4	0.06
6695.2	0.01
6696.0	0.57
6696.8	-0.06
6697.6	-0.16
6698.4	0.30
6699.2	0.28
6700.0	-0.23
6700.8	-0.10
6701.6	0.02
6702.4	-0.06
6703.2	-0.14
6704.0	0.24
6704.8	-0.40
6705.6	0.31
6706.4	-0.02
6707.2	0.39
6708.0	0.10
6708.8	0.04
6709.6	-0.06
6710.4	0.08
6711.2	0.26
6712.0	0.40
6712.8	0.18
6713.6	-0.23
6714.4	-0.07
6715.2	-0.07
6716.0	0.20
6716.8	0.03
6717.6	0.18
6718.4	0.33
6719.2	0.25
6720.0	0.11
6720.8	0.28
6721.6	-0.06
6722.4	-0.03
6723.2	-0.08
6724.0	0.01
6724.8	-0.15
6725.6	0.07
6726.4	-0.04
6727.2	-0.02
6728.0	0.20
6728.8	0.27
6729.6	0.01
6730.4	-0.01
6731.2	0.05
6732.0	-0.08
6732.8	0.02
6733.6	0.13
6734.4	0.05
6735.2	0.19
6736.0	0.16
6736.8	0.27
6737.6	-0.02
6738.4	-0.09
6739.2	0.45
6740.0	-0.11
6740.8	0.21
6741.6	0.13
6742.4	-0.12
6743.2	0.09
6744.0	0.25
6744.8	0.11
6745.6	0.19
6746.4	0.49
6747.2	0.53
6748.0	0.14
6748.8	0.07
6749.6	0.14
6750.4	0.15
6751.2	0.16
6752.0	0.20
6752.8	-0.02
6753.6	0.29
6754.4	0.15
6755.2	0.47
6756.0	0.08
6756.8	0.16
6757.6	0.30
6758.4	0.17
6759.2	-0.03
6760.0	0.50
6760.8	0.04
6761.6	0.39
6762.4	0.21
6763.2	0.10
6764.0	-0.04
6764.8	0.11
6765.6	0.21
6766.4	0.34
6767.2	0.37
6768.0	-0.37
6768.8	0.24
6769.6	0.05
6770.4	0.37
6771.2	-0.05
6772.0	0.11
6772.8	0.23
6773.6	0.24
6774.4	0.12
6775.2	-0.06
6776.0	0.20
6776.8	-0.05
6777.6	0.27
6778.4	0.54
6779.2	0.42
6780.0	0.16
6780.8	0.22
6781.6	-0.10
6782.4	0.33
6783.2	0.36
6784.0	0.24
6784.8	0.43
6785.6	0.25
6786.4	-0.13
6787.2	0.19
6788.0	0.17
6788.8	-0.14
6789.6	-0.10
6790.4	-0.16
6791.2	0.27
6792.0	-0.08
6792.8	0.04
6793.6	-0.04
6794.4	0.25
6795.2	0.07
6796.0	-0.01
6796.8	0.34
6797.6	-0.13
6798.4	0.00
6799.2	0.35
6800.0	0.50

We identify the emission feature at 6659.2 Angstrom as [O II]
